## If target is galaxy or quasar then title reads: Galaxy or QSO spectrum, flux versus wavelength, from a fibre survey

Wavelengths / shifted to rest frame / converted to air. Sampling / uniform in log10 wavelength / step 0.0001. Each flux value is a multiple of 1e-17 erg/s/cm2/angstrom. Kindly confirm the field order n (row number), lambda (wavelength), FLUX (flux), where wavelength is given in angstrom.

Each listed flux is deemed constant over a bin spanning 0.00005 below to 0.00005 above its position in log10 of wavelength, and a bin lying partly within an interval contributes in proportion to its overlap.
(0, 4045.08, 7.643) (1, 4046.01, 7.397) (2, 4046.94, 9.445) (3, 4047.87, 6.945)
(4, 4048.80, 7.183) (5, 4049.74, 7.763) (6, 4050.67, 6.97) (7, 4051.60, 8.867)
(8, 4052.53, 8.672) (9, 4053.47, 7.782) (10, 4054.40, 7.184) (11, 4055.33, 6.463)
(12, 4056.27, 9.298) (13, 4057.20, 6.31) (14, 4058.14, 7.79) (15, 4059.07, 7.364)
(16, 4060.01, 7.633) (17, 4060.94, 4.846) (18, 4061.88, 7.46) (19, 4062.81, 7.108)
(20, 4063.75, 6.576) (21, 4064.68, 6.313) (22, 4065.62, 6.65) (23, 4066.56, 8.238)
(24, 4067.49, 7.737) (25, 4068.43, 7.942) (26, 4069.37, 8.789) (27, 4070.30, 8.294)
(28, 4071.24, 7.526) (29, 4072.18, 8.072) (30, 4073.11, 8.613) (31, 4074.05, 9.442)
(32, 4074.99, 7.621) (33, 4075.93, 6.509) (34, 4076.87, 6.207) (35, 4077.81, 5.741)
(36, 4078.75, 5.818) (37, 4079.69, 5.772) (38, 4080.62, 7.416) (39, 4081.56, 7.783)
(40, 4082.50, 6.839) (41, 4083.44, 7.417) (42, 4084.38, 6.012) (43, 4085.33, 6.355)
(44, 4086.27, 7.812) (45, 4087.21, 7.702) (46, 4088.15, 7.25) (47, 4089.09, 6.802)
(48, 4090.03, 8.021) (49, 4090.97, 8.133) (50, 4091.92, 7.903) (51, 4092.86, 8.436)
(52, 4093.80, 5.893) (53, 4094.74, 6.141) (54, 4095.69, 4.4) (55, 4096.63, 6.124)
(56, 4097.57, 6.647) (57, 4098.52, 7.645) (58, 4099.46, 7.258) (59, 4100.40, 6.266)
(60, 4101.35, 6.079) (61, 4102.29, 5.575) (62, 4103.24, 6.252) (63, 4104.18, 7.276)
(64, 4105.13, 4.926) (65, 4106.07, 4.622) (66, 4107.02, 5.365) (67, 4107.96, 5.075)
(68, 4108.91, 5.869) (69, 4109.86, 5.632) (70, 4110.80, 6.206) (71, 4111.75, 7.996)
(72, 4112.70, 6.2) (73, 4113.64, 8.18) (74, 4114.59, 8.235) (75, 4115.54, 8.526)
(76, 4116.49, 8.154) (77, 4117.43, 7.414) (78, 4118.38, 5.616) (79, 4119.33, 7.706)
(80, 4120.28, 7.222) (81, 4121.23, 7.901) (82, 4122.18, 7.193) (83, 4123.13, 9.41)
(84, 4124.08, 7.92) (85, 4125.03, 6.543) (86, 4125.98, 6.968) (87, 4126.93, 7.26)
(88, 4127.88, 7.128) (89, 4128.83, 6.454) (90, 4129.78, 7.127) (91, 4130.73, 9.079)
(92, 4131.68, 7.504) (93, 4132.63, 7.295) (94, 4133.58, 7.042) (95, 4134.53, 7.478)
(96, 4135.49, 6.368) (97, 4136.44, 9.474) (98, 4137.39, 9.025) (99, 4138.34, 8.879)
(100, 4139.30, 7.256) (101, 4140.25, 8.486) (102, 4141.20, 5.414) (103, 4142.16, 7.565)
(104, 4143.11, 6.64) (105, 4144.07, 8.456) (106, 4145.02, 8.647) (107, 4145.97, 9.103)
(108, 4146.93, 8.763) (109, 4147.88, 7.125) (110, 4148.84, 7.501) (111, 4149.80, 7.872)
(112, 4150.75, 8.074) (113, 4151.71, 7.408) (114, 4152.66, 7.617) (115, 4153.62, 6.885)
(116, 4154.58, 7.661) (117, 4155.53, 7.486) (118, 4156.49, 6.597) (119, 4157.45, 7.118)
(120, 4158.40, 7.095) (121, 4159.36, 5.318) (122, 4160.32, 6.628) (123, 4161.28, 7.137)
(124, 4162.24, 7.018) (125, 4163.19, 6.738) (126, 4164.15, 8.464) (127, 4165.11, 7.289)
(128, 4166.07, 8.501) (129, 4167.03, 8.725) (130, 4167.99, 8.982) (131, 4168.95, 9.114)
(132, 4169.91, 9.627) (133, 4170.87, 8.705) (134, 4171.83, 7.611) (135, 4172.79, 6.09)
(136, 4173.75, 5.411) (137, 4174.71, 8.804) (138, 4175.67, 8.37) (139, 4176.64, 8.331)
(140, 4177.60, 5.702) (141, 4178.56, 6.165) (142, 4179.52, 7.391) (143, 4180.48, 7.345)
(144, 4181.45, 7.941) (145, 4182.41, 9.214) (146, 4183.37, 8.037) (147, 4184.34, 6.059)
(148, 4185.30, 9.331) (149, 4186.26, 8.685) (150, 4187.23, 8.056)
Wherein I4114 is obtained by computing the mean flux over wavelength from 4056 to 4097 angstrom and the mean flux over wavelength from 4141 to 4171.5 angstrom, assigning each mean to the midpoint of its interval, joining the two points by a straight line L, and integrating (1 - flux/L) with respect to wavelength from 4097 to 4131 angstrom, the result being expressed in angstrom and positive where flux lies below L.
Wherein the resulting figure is 2.4 angstrom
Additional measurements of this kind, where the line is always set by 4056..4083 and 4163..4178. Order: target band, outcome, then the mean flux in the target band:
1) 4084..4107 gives 2.6 angstrom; 6.62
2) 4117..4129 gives 0.5 angstrom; 7.3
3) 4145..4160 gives 0.7 angstrom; 7.47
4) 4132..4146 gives -0.1 angstrom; 7.77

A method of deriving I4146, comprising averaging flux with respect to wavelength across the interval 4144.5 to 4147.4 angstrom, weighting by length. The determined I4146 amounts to 8.84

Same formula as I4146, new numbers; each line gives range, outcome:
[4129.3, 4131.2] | 8.1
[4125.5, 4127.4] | 7.11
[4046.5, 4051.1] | 7.65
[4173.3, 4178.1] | 7.33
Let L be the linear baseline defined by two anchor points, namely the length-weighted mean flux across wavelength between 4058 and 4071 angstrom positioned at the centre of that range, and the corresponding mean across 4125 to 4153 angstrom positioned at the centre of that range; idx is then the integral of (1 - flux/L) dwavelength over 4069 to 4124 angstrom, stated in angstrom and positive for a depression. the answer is 3.6 angstrom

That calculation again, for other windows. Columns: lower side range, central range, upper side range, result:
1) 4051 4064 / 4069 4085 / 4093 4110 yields -1.1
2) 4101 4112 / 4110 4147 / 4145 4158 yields -4.8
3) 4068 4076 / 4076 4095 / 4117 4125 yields 2.4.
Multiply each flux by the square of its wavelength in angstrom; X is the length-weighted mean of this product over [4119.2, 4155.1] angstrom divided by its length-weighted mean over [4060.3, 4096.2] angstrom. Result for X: 1.10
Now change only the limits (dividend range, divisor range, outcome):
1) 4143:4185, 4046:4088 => 1.08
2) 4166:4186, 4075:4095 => 1.18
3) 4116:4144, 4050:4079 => 1.04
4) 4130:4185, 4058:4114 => 1.15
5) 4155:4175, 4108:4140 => 1.03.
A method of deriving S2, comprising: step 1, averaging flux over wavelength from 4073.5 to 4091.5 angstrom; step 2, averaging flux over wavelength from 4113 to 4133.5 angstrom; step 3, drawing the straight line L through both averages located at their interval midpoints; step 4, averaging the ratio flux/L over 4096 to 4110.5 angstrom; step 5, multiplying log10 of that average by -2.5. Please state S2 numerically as 0.211 mag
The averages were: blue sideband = 7.09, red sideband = 7.54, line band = 6.03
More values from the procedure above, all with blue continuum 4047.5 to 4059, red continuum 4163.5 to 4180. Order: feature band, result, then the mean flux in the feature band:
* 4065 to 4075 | -0.06 mag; 8.08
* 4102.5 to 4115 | 0.22 mag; 6.27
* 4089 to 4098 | 0.12 mag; 6.85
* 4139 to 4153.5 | 0.01 mag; 7.71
